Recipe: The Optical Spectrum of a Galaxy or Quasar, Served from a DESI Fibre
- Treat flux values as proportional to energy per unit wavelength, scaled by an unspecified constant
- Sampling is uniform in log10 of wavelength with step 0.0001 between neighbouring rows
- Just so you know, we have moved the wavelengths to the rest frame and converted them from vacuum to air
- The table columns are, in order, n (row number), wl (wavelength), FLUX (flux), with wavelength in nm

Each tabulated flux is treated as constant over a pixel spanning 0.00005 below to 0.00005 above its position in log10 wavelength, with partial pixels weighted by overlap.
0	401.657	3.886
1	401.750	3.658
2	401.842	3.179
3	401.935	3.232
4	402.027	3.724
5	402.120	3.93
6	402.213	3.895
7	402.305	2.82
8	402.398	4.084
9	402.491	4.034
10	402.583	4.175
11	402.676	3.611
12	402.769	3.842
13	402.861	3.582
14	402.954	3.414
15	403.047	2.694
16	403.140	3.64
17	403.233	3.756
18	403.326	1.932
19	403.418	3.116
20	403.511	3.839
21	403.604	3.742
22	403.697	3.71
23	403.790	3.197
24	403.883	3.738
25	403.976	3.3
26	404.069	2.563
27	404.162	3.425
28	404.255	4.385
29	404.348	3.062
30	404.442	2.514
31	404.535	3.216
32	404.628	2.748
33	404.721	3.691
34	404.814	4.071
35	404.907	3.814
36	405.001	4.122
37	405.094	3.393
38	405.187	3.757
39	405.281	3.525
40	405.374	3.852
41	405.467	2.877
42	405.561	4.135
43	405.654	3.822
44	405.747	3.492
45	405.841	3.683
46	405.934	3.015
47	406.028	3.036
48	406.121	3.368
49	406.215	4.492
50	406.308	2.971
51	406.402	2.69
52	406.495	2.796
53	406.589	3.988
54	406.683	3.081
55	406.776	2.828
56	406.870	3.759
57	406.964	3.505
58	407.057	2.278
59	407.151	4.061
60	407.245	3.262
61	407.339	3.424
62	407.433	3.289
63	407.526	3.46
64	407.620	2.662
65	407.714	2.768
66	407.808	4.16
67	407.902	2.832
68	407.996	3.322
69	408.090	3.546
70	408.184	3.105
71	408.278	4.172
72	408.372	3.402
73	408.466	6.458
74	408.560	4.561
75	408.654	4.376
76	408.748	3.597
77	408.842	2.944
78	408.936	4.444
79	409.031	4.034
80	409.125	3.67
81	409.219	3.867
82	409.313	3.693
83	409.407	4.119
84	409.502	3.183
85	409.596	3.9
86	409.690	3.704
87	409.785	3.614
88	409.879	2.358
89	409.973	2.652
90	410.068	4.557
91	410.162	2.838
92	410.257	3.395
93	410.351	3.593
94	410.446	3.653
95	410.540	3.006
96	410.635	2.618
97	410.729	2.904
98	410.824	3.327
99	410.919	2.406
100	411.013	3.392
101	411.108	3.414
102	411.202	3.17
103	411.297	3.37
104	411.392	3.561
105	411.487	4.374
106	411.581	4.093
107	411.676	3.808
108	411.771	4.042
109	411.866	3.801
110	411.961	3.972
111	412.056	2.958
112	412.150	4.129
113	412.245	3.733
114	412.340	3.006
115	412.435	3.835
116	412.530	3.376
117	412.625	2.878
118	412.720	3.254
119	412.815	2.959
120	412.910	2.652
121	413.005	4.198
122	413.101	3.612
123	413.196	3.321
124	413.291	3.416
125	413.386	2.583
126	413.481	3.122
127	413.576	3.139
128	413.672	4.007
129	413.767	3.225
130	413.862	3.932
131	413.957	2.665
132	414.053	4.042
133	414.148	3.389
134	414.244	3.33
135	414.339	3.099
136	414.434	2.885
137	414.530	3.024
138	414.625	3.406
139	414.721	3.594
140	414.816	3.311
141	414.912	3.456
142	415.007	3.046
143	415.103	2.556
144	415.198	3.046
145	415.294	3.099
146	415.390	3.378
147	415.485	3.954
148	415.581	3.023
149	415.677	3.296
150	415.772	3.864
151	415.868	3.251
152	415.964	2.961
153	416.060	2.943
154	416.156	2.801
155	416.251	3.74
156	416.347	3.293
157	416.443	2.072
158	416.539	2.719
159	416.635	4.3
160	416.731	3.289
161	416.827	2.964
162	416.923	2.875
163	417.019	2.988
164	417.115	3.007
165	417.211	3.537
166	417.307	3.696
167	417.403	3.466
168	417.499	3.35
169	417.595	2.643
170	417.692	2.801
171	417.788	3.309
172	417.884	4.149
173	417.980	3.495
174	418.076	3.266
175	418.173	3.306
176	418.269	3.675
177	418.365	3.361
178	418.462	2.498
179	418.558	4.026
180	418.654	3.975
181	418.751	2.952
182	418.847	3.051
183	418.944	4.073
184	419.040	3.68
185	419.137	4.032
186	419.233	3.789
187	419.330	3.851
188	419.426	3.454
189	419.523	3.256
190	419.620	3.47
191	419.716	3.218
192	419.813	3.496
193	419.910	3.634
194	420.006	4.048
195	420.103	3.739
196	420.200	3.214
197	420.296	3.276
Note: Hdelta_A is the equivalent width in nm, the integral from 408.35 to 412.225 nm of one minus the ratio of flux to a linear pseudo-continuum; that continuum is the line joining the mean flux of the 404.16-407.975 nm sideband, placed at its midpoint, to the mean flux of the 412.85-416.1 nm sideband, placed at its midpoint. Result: -0.34 nm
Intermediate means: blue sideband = 3.4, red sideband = 3.29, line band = 3.64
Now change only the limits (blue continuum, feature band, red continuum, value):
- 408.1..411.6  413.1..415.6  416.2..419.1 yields 0.12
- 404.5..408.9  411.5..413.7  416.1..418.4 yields -0.07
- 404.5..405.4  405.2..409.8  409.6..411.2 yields -0.18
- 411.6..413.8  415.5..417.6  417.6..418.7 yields 0.13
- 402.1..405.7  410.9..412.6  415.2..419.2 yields -0.10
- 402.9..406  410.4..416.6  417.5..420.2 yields 0.26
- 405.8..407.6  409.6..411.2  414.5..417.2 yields 0.01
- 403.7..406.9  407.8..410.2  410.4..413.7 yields -0.23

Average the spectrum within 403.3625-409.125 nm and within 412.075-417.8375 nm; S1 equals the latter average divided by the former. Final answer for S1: 0.9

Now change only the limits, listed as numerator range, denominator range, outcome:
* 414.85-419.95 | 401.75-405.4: 0.95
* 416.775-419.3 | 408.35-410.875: 0.93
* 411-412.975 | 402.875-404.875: 1.06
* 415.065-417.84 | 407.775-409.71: 0.82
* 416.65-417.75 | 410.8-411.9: 0.89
